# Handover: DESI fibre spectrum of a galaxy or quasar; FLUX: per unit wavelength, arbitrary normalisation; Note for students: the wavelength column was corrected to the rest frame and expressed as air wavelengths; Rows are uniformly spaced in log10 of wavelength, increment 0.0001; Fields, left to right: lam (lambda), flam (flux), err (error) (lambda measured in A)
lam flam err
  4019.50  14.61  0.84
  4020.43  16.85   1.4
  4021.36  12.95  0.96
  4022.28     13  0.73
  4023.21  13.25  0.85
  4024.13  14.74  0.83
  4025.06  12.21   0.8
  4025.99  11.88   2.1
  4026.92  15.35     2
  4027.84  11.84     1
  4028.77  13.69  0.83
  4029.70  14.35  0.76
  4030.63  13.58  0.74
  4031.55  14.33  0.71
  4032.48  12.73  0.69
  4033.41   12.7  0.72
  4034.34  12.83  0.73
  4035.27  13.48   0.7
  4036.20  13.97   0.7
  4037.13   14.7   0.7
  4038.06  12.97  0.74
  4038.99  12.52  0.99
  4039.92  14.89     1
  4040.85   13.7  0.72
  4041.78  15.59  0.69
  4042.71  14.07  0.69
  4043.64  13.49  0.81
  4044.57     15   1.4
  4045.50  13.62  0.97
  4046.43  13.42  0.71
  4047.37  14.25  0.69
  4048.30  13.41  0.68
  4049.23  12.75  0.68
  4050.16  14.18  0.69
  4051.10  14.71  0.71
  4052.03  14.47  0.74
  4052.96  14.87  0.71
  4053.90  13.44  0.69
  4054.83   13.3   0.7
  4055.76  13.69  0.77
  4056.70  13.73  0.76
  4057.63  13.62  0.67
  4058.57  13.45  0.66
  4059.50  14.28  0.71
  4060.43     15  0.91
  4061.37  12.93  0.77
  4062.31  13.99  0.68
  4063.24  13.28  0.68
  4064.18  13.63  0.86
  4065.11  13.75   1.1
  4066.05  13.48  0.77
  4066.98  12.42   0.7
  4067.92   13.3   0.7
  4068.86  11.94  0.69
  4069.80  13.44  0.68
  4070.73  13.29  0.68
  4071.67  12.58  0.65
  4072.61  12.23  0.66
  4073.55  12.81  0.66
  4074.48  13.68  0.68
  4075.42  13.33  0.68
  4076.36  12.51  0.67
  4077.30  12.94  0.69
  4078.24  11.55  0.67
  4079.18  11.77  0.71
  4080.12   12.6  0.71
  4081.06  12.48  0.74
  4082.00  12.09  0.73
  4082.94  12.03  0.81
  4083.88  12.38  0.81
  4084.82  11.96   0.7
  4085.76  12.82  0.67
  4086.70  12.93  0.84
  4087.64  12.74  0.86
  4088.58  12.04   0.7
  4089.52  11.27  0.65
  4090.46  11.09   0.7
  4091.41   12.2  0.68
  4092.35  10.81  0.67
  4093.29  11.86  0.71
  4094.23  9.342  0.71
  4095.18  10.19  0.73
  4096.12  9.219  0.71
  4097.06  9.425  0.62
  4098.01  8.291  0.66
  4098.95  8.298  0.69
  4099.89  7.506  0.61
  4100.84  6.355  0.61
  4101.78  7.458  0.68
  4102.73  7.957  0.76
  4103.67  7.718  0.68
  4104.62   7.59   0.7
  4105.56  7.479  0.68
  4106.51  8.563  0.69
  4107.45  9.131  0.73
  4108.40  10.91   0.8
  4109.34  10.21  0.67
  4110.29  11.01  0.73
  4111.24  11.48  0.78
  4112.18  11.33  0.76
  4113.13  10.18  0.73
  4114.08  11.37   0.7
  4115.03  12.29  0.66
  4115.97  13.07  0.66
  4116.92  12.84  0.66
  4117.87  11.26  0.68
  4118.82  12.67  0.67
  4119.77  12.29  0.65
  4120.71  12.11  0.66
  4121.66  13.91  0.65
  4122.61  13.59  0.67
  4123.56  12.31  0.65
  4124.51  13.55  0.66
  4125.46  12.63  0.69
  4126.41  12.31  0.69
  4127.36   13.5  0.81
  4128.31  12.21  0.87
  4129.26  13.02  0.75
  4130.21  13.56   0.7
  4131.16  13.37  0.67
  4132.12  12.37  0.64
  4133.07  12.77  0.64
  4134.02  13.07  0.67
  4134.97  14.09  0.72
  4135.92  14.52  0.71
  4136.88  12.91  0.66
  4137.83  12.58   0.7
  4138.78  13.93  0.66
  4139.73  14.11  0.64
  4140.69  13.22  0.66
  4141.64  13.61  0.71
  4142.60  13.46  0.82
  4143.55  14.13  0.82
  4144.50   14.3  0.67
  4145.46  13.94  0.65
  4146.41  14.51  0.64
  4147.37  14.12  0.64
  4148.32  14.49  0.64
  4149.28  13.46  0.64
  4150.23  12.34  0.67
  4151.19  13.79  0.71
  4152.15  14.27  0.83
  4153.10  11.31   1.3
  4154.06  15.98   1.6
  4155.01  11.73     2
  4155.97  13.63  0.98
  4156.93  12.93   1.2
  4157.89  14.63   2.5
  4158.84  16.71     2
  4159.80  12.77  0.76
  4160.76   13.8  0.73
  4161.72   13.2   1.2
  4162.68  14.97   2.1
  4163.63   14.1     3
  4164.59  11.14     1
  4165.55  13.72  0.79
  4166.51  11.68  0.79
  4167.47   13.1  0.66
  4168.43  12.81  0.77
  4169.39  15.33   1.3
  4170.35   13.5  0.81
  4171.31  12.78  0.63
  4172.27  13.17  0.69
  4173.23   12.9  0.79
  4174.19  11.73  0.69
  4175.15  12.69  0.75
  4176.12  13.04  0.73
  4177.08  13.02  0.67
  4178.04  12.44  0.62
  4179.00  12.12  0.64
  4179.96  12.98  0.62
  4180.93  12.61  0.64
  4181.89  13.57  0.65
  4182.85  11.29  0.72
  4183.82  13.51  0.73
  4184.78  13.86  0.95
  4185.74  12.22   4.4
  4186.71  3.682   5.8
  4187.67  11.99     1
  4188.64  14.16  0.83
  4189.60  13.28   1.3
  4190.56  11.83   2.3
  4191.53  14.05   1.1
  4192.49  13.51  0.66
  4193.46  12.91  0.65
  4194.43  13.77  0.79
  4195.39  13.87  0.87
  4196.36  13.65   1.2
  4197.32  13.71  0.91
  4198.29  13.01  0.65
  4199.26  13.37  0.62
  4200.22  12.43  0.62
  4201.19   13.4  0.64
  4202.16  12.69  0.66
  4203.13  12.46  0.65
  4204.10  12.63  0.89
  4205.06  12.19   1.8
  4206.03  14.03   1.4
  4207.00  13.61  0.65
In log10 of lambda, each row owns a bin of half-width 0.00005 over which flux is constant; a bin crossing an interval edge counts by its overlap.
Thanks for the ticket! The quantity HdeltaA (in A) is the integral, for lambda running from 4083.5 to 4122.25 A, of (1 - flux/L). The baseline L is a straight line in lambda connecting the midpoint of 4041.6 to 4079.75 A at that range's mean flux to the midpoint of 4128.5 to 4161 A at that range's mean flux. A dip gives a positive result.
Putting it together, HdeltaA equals 8.5 A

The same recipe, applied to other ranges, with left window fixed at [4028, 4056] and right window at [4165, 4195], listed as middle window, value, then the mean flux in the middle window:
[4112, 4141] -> 0.7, 12.8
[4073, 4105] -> 6.1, 10.9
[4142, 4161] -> -1.3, 13.8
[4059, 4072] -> 0.2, 13.4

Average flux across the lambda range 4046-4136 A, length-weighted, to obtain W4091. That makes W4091 12.1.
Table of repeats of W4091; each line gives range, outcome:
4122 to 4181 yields 13.3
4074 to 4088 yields 12.5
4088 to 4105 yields 9.4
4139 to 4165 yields 13.7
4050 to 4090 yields 13.1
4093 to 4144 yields 11.5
